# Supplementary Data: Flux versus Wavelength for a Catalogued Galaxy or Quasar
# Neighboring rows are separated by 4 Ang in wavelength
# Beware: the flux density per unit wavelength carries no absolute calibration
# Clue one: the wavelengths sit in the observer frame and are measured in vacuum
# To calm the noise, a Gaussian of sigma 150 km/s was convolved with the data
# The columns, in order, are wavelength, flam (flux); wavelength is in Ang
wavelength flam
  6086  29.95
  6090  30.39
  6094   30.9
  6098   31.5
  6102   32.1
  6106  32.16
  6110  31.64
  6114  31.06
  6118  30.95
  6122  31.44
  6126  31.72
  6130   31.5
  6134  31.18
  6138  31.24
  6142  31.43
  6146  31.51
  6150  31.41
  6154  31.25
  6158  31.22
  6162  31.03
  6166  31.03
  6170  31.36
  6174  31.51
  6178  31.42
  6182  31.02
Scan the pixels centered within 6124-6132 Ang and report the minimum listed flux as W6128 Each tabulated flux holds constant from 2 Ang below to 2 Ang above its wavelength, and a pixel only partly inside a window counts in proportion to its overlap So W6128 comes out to 31.5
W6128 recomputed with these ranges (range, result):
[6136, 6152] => 31.24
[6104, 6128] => 30.95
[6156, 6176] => 31.03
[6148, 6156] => 31.25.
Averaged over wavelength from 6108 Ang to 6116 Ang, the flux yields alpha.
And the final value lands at 31.4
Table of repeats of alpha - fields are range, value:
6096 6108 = 31.9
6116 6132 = 31.4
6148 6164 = 31.2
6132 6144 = 31.3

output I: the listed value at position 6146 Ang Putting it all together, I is 31.51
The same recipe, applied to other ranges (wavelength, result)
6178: 31.42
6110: 31.64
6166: 31.03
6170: 31.36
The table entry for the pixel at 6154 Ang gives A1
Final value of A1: 31.25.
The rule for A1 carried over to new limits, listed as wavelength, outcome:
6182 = 31.02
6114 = 31.06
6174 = 31.51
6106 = 32.16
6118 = 30.95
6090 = 30.39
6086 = 29.95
